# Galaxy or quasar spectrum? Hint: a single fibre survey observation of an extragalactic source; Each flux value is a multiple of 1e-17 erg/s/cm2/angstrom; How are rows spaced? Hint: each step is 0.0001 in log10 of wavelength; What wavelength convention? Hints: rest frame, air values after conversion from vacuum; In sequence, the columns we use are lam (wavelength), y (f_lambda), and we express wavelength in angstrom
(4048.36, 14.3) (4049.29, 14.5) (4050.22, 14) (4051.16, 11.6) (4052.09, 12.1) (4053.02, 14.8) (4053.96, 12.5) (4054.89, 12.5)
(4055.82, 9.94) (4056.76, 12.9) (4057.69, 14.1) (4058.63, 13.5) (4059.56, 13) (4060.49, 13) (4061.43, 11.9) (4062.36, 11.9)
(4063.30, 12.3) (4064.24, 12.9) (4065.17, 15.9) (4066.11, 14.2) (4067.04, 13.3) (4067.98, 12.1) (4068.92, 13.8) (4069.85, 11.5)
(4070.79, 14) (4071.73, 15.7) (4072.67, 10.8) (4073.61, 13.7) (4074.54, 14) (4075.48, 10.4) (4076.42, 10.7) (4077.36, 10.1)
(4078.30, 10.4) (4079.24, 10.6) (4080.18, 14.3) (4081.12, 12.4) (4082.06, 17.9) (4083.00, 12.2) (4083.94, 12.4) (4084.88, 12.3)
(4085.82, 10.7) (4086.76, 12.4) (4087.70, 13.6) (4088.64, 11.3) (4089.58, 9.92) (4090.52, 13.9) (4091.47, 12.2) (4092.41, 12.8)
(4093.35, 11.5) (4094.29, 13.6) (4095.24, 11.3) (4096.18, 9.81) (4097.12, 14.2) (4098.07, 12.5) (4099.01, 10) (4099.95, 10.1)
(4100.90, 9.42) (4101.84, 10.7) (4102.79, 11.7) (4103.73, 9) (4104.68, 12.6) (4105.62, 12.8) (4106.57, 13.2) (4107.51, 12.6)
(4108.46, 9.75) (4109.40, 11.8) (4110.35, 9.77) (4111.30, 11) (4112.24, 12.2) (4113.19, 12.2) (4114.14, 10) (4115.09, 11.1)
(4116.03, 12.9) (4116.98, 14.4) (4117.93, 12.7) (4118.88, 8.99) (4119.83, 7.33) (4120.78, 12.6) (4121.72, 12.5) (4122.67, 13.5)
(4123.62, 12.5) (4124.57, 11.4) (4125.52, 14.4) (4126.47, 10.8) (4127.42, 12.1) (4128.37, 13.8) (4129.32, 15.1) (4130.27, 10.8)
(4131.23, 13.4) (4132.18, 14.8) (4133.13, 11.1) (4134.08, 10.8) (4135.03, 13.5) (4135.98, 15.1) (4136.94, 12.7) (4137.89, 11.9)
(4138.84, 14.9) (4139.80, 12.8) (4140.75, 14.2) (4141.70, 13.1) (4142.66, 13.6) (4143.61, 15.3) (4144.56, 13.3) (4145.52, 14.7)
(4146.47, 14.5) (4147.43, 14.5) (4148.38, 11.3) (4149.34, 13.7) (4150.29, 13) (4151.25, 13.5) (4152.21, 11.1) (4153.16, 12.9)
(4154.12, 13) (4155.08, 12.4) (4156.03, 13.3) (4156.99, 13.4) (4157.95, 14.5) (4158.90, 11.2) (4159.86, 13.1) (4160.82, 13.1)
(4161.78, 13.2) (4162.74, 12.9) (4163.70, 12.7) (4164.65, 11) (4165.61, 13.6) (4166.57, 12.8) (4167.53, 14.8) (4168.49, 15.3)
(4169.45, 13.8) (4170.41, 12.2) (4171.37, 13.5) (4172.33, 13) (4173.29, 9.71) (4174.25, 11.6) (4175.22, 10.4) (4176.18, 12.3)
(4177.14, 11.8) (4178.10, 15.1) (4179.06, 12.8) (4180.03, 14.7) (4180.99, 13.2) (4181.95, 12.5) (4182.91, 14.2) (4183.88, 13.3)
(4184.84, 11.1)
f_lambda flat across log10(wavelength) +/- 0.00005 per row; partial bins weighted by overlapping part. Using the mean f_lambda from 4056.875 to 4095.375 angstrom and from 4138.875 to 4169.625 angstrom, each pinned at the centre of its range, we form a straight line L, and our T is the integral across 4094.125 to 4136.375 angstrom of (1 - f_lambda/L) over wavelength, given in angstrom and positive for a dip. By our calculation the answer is 3.6 angstrom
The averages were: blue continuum 12.7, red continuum 13.3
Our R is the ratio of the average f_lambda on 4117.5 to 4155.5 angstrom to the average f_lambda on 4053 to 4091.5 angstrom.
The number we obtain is 1.0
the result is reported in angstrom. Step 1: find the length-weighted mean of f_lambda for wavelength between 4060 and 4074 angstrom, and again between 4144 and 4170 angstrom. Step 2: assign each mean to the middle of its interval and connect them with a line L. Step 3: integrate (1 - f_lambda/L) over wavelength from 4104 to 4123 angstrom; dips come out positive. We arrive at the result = 2.2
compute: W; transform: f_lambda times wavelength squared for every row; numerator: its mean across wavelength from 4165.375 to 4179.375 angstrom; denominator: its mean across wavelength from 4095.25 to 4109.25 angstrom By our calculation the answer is 1.17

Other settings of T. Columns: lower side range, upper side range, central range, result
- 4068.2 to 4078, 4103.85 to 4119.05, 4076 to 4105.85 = 0.6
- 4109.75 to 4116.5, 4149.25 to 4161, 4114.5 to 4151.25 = -2.4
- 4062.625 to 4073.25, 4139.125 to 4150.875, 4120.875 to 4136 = 0.9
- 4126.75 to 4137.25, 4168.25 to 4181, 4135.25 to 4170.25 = -1.3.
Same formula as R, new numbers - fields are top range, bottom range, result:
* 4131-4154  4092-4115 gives 1.17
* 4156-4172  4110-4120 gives 1.17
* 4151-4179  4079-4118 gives 1.07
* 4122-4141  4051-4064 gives 1.03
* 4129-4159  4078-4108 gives 1.10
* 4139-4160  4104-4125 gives 1.14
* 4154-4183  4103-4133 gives 1.08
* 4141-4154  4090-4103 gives 1.15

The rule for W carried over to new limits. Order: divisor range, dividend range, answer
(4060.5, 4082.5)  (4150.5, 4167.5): 1.05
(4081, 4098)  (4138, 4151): 1.13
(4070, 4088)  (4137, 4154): 1.11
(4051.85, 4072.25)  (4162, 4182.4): 1.04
